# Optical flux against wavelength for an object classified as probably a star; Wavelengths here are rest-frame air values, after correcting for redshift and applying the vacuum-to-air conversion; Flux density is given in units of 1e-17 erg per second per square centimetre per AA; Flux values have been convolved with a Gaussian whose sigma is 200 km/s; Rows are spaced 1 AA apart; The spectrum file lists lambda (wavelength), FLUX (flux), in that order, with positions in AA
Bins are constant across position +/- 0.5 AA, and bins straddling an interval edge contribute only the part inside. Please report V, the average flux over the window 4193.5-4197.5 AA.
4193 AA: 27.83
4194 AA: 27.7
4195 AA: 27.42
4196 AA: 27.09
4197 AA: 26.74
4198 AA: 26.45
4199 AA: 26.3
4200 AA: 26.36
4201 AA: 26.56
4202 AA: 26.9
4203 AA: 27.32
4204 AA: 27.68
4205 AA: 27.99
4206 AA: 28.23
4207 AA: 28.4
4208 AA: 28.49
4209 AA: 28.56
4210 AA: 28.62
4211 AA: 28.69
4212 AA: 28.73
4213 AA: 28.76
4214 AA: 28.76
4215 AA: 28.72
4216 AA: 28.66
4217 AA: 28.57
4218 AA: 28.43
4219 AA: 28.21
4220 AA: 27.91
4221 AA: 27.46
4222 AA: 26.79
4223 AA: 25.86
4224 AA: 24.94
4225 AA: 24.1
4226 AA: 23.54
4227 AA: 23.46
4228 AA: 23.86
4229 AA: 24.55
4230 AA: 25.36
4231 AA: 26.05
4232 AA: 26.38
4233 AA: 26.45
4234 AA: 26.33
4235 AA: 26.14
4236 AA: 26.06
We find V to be 27.2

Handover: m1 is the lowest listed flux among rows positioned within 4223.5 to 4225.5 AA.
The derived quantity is 24.1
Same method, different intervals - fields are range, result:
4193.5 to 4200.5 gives 26.3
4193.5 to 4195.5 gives 27.42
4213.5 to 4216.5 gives 28.66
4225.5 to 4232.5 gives 23.46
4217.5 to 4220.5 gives 27.91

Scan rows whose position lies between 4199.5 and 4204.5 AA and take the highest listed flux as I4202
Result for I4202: 27.68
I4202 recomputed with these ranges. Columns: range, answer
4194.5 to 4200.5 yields 27.42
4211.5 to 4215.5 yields 28.76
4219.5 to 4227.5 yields 27.91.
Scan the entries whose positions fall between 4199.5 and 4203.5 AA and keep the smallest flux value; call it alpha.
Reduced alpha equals 26.36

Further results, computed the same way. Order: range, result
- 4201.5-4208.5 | 26.9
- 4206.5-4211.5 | 28.4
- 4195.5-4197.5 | 26.74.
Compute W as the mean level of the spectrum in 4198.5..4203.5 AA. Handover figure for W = 26.7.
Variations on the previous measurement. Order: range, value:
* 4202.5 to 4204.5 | 27.5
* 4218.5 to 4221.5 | 27.9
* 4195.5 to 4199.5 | 26.6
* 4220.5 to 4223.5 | 26.7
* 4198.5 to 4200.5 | 26.3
